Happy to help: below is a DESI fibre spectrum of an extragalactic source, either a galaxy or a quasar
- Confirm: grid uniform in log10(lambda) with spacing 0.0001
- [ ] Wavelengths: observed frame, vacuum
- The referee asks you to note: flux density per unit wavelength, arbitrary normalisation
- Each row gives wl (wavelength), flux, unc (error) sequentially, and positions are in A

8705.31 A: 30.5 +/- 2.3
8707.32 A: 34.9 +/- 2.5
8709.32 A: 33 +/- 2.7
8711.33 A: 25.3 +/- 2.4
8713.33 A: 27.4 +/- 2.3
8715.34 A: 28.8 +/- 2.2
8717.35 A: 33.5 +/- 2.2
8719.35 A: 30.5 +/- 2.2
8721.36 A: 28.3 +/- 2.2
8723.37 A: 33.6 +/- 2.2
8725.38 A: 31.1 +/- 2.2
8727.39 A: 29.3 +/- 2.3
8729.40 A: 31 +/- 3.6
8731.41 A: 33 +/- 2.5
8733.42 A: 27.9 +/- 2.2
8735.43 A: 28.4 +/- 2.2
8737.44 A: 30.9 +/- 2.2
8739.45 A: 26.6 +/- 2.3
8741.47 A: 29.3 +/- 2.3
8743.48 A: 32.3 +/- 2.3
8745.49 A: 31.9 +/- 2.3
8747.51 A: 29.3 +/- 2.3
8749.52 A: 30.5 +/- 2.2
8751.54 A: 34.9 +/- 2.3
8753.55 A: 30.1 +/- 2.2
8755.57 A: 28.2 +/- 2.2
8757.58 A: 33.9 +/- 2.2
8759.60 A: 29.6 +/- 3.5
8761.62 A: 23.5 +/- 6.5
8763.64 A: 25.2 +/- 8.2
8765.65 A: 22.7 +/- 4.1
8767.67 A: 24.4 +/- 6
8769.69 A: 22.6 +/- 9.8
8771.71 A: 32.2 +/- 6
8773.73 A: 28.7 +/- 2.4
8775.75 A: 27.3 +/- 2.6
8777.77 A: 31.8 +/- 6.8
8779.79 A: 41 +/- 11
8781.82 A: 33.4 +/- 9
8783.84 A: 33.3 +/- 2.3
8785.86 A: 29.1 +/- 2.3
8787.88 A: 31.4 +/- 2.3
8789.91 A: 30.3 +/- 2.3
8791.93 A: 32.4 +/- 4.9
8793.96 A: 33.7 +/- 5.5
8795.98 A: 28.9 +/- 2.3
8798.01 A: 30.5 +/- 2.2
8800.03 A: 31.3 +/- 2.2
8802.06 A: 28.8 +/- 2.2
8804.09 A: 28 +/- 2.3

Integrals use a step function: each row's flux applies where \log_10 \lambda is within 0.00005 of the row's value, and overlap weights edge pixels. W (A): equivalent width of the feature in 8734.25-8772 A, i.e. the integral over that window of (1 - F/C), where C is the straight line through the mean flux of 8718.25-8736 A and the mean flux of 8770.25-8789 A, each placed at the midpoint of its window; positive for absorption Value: 2.9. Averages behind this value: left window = 30.4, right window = 31.8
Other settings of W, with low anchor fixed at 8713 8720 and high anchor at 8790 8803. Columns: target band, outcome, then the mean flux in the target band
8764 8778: 1.8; 26.8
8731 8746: 0.3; 29.9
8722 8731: -0.3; 31.2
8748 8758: -0.2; 31.3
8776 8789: -0.9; 32.9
